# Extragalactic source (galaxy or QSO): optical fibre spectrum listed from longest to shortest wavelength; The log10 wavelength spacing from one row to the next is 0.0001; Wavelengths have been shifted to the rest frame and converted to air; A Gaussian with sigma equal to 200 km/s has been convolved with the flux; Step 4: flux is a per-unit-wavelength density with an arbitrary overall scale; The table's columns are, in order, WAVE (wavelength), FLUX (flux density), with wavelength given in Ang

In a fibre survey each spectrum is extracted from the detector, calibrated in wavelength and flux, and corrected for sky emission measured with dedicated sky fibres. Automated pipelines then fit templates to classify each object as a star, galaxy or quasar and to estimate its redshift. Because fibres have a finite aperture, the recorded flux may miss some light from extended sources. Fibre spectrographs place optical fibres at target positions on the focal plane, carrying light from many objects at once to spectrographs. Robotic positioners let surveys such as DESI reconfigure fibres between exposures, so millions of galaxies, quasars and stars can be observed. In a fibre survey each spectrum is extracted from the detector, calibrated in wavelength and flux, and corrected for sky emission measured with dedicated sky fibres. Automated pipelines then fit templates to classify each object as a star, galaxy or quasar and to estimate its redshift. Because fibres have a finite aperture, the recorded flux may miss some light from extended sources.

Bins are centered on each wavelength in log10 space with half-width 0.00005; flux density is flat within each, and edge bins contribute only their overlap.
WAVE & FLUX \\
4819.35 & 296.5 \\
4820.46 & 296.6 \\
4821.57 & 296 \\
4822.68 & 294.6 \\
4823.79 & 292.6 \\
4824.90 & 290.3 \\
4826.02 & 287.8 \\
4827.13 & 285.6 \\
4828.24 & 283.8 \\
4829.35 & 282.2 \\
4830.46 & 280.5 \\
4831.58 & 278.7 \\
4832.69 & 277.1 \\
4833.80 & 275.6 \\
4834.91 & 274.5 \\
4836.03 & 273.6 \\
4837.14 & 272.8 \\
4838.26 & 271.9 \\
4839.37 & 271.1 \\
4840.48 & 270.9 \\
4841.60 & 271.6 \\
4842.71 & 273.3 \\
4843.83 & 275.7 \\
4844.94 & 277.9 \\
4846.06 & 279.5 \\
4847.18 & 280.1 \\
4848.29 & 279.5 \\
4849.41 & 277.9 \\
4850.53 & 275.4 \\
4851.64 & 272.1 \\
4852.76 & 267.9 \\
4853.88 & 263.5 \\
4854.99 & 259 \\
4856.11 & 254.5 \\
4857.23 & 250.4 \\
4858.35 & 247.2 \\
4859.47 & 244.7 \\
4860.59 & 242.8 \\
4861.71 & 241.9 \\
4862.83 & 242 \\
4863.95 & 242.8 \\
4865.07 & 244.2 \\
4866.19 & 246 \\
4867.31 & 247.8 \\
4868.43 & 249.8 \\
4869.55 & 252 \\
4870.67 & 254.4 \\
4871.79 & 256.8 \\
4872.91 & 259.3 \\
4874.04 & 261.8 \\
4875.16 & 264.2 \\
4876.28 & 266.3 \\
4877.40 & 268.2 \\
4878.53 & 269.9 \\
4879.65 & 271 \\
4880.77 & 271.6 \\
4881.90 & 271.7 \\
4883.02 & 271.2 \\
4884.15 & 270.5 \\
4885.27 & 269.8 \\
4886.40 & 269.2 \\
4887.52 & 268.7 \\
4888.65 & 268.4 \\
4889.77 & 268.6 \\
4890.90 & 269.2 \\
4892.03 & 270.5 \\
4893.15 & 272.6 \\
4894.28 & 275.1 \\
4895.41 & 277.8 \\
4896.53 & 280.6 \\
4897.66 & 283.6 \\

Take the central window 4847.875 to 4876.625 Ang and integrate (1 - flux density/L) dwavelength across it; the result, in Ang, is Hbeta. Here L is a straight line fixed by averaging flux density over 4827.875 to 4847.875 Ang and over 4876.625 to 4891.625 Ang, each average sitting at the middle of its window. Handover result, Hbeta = 1.75 Ang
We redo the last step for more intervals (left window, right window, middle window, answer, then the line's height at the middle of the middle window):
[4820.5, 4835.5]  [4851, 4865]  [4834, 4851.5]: -0.41 Ang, 269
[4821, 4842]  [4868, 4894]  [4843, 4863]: 0.80 Ang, 274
